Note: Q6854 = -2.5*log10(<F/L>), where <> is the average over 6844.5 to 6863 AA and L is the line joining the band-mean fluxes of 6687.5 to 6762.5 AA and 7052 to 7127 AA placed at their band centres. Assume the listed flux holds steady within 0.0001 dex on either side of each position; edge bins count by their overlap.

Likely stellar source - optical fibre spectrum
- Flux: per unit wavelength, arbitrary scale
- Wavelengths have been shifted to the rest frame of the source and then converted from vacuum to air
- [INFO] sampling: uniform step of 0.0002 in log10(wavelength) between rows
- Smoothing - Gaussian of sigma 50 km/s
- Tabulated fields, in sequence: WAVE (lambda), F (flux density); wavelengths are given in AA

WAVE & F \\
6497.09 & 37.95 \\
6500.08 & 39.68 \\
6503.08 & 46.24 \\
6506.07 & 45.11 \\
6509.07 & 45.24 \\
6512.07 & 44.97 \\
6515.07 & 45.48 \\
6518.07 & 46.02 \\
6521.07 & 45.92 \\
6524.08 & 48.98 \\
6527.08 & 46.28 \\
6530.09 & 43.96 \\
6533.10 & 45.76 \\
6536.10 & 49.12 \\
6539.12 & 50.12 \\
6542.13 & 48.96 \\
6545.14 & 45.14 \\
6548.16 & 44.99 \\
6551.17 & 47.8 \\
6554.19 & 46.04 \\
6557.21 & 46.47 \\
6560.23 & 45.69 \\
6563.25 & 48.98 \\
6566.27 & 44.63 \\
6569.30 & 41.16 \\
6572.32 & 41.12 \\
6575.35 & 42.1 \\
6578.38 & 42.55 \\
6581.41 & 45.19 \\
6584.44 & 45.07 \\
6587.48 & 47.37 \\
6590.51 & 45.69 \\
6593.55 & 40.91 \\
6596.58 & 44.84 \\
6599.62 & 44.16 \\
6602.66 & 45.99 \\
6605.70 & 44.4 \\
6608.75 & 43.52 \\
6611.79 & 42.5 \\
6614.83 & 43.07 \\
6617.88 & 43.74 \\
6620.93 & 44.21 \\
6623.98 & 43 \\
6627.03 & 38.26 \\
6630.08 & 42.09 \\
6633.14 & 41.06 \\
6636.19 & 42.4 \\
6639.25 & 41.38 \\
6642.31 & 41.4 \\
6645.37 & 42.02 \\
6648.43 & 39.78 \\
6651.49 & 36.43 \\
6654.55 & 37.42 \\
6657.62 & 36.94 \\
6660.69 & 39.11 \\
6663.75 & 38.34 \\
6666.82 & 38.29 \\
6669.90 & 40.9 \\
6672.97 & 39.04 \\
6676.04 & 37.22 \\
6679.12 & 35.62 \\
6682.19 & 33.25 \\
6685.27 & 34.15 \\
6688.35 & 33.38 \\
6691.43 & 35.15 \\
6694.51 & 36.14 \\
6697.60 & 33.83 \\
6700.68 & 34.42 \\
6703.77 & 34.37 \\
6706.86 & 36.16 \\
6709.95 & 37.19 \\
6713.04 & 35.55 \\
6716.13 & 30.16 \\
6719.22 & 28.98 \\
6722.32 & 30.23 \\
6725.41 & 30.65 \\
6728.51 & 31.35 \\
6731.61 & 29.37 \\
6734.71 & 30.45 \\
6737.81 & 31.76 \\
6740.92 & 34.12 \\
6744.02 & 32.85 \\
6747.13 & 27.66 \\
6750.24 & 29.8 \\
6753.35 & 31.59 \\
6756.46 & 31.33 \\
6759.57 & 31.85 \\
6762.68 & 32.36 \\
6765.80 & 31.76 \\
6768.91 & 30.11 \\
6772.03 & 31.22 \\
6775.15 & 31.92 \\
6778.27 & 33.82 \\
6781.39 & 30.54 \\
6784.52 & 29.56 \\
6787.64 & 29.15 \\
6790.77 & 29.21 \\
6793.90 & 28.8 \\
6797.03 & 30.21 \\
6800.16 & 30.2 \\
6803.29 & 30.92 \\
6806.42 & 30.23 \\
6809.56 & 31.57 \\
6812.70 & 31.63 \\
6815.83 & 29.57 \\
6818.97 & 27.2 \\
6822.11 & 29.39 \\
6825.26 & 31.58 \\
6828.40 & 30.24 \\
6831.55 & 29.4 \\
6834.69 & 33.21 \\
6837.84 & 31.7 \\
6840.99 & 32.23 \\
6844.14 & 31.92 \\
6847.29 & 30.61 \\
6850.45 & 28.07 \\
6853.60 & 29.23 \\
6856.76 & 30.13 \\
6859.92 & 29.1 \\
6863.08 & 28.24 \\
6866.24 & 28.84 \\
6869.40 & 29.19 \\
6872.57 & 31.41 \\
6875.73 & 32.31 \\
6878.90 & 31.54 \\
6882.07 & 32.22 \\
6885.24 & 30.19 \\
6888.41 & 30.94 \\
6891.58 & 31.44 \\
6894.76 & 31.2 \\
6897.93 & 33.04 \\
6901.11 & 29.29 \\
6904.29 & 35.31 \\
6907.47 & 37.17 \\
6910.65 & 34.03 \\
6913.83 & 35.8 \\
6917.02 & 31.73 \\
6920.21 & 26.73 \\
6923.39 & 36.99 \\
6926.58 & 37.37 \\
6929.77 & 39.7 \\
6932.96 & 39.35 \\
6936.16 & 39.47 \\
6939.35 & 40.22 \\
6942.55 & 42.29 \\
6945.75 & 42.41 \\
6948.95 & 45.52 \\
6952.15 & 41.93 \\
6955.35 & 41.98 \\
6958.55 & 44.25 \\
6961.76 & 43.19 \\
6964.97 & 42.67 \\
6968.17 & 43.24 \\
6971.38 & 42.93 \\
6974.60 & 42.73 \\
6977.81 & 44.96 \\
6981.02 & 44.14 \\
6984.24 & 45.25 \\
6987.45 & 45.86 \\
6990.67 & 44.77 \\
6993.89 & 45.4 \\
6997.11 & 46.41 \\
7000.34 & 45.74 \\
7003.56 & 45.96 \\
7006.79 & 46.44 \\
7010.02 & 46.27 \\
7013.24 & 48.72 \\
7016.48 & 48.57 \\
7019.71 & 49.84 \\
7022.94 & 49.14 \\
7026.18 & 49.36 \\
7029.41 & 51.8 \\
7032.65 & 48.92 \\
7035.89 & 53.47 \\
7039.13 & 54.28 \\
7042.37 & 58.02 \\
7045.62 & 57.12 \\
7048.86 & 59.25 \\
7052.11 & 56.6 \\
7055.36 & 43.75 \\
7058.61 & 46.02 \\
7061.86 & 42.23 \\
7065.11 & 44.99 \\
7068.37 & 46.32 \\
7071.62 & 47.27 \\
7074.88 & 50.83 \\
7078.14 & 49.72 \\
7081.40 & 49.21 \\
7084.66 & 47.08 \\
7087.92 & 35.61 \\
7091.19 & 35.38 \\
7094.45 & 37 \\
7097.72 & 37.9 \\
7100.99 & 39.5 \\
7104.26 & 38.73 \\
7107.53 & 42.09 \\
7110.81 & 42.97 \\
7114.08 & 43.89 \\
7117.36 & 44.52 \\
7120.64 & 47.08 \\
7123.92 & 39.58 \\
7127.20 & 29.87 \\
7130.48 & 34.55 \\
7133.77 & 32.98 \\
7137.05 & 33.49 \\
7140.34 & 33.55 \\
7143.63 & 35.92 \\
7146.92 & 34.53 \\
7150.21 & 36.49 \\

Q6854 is 0.22 mag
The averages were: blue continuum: 32.4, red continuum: 43.3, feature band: 29.5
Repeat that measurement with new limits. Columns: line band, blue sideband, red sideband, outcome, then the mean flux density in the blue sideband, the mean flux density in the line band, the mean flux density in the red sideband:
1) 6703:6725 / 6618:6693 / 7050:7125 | 0.194 mag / 38.9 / 33.1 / 44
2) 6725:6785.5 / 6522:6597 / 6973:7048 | 0.440 mag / 45.6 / 31.2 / 48.5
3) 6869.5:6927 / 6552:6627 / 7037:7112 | 0.364 mag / 44.2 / 32.5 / 46.2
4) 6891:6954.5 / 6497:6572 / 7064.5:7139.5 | 0.162 mag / 45.7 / 36.7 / 41.2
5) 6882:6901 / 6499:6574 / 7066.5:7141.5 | 0.338 mag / 45.8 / 31.3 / 40.9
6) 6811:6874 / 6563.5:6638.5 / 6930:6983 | 0.380 mag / 43.4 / 30.1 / 42.5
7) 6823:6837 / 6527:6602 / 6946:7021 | 0.406 mag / 45.4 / 31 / 45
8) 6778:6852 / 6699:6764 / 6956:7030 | 0.196 mag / 32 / 30.4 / 45.9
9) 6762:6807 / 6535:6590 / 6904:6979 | 0.347 mag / 45.7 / 30.6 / 39.7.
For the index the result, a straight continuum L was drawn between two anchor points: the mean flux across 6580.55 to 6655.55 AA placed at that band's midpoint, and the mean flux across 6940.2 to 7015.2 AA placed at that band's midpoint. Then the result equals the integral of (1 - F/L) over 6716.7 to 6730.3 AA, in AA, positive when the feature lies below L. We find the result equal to 4.1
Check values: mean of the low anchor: 42.6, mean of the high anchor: 44.5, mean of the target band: 30.3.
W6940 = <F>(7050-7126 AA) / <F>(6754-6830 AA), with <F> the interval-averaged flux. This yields 1.43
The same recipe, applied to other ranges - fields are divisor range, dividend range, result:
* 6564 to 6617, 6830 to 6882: 0.70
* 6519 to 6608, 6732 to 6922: 0.68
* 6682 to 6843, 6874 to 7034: 1.29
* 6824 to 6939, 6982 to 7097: 1.47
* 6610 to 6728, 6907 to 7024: 1.13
